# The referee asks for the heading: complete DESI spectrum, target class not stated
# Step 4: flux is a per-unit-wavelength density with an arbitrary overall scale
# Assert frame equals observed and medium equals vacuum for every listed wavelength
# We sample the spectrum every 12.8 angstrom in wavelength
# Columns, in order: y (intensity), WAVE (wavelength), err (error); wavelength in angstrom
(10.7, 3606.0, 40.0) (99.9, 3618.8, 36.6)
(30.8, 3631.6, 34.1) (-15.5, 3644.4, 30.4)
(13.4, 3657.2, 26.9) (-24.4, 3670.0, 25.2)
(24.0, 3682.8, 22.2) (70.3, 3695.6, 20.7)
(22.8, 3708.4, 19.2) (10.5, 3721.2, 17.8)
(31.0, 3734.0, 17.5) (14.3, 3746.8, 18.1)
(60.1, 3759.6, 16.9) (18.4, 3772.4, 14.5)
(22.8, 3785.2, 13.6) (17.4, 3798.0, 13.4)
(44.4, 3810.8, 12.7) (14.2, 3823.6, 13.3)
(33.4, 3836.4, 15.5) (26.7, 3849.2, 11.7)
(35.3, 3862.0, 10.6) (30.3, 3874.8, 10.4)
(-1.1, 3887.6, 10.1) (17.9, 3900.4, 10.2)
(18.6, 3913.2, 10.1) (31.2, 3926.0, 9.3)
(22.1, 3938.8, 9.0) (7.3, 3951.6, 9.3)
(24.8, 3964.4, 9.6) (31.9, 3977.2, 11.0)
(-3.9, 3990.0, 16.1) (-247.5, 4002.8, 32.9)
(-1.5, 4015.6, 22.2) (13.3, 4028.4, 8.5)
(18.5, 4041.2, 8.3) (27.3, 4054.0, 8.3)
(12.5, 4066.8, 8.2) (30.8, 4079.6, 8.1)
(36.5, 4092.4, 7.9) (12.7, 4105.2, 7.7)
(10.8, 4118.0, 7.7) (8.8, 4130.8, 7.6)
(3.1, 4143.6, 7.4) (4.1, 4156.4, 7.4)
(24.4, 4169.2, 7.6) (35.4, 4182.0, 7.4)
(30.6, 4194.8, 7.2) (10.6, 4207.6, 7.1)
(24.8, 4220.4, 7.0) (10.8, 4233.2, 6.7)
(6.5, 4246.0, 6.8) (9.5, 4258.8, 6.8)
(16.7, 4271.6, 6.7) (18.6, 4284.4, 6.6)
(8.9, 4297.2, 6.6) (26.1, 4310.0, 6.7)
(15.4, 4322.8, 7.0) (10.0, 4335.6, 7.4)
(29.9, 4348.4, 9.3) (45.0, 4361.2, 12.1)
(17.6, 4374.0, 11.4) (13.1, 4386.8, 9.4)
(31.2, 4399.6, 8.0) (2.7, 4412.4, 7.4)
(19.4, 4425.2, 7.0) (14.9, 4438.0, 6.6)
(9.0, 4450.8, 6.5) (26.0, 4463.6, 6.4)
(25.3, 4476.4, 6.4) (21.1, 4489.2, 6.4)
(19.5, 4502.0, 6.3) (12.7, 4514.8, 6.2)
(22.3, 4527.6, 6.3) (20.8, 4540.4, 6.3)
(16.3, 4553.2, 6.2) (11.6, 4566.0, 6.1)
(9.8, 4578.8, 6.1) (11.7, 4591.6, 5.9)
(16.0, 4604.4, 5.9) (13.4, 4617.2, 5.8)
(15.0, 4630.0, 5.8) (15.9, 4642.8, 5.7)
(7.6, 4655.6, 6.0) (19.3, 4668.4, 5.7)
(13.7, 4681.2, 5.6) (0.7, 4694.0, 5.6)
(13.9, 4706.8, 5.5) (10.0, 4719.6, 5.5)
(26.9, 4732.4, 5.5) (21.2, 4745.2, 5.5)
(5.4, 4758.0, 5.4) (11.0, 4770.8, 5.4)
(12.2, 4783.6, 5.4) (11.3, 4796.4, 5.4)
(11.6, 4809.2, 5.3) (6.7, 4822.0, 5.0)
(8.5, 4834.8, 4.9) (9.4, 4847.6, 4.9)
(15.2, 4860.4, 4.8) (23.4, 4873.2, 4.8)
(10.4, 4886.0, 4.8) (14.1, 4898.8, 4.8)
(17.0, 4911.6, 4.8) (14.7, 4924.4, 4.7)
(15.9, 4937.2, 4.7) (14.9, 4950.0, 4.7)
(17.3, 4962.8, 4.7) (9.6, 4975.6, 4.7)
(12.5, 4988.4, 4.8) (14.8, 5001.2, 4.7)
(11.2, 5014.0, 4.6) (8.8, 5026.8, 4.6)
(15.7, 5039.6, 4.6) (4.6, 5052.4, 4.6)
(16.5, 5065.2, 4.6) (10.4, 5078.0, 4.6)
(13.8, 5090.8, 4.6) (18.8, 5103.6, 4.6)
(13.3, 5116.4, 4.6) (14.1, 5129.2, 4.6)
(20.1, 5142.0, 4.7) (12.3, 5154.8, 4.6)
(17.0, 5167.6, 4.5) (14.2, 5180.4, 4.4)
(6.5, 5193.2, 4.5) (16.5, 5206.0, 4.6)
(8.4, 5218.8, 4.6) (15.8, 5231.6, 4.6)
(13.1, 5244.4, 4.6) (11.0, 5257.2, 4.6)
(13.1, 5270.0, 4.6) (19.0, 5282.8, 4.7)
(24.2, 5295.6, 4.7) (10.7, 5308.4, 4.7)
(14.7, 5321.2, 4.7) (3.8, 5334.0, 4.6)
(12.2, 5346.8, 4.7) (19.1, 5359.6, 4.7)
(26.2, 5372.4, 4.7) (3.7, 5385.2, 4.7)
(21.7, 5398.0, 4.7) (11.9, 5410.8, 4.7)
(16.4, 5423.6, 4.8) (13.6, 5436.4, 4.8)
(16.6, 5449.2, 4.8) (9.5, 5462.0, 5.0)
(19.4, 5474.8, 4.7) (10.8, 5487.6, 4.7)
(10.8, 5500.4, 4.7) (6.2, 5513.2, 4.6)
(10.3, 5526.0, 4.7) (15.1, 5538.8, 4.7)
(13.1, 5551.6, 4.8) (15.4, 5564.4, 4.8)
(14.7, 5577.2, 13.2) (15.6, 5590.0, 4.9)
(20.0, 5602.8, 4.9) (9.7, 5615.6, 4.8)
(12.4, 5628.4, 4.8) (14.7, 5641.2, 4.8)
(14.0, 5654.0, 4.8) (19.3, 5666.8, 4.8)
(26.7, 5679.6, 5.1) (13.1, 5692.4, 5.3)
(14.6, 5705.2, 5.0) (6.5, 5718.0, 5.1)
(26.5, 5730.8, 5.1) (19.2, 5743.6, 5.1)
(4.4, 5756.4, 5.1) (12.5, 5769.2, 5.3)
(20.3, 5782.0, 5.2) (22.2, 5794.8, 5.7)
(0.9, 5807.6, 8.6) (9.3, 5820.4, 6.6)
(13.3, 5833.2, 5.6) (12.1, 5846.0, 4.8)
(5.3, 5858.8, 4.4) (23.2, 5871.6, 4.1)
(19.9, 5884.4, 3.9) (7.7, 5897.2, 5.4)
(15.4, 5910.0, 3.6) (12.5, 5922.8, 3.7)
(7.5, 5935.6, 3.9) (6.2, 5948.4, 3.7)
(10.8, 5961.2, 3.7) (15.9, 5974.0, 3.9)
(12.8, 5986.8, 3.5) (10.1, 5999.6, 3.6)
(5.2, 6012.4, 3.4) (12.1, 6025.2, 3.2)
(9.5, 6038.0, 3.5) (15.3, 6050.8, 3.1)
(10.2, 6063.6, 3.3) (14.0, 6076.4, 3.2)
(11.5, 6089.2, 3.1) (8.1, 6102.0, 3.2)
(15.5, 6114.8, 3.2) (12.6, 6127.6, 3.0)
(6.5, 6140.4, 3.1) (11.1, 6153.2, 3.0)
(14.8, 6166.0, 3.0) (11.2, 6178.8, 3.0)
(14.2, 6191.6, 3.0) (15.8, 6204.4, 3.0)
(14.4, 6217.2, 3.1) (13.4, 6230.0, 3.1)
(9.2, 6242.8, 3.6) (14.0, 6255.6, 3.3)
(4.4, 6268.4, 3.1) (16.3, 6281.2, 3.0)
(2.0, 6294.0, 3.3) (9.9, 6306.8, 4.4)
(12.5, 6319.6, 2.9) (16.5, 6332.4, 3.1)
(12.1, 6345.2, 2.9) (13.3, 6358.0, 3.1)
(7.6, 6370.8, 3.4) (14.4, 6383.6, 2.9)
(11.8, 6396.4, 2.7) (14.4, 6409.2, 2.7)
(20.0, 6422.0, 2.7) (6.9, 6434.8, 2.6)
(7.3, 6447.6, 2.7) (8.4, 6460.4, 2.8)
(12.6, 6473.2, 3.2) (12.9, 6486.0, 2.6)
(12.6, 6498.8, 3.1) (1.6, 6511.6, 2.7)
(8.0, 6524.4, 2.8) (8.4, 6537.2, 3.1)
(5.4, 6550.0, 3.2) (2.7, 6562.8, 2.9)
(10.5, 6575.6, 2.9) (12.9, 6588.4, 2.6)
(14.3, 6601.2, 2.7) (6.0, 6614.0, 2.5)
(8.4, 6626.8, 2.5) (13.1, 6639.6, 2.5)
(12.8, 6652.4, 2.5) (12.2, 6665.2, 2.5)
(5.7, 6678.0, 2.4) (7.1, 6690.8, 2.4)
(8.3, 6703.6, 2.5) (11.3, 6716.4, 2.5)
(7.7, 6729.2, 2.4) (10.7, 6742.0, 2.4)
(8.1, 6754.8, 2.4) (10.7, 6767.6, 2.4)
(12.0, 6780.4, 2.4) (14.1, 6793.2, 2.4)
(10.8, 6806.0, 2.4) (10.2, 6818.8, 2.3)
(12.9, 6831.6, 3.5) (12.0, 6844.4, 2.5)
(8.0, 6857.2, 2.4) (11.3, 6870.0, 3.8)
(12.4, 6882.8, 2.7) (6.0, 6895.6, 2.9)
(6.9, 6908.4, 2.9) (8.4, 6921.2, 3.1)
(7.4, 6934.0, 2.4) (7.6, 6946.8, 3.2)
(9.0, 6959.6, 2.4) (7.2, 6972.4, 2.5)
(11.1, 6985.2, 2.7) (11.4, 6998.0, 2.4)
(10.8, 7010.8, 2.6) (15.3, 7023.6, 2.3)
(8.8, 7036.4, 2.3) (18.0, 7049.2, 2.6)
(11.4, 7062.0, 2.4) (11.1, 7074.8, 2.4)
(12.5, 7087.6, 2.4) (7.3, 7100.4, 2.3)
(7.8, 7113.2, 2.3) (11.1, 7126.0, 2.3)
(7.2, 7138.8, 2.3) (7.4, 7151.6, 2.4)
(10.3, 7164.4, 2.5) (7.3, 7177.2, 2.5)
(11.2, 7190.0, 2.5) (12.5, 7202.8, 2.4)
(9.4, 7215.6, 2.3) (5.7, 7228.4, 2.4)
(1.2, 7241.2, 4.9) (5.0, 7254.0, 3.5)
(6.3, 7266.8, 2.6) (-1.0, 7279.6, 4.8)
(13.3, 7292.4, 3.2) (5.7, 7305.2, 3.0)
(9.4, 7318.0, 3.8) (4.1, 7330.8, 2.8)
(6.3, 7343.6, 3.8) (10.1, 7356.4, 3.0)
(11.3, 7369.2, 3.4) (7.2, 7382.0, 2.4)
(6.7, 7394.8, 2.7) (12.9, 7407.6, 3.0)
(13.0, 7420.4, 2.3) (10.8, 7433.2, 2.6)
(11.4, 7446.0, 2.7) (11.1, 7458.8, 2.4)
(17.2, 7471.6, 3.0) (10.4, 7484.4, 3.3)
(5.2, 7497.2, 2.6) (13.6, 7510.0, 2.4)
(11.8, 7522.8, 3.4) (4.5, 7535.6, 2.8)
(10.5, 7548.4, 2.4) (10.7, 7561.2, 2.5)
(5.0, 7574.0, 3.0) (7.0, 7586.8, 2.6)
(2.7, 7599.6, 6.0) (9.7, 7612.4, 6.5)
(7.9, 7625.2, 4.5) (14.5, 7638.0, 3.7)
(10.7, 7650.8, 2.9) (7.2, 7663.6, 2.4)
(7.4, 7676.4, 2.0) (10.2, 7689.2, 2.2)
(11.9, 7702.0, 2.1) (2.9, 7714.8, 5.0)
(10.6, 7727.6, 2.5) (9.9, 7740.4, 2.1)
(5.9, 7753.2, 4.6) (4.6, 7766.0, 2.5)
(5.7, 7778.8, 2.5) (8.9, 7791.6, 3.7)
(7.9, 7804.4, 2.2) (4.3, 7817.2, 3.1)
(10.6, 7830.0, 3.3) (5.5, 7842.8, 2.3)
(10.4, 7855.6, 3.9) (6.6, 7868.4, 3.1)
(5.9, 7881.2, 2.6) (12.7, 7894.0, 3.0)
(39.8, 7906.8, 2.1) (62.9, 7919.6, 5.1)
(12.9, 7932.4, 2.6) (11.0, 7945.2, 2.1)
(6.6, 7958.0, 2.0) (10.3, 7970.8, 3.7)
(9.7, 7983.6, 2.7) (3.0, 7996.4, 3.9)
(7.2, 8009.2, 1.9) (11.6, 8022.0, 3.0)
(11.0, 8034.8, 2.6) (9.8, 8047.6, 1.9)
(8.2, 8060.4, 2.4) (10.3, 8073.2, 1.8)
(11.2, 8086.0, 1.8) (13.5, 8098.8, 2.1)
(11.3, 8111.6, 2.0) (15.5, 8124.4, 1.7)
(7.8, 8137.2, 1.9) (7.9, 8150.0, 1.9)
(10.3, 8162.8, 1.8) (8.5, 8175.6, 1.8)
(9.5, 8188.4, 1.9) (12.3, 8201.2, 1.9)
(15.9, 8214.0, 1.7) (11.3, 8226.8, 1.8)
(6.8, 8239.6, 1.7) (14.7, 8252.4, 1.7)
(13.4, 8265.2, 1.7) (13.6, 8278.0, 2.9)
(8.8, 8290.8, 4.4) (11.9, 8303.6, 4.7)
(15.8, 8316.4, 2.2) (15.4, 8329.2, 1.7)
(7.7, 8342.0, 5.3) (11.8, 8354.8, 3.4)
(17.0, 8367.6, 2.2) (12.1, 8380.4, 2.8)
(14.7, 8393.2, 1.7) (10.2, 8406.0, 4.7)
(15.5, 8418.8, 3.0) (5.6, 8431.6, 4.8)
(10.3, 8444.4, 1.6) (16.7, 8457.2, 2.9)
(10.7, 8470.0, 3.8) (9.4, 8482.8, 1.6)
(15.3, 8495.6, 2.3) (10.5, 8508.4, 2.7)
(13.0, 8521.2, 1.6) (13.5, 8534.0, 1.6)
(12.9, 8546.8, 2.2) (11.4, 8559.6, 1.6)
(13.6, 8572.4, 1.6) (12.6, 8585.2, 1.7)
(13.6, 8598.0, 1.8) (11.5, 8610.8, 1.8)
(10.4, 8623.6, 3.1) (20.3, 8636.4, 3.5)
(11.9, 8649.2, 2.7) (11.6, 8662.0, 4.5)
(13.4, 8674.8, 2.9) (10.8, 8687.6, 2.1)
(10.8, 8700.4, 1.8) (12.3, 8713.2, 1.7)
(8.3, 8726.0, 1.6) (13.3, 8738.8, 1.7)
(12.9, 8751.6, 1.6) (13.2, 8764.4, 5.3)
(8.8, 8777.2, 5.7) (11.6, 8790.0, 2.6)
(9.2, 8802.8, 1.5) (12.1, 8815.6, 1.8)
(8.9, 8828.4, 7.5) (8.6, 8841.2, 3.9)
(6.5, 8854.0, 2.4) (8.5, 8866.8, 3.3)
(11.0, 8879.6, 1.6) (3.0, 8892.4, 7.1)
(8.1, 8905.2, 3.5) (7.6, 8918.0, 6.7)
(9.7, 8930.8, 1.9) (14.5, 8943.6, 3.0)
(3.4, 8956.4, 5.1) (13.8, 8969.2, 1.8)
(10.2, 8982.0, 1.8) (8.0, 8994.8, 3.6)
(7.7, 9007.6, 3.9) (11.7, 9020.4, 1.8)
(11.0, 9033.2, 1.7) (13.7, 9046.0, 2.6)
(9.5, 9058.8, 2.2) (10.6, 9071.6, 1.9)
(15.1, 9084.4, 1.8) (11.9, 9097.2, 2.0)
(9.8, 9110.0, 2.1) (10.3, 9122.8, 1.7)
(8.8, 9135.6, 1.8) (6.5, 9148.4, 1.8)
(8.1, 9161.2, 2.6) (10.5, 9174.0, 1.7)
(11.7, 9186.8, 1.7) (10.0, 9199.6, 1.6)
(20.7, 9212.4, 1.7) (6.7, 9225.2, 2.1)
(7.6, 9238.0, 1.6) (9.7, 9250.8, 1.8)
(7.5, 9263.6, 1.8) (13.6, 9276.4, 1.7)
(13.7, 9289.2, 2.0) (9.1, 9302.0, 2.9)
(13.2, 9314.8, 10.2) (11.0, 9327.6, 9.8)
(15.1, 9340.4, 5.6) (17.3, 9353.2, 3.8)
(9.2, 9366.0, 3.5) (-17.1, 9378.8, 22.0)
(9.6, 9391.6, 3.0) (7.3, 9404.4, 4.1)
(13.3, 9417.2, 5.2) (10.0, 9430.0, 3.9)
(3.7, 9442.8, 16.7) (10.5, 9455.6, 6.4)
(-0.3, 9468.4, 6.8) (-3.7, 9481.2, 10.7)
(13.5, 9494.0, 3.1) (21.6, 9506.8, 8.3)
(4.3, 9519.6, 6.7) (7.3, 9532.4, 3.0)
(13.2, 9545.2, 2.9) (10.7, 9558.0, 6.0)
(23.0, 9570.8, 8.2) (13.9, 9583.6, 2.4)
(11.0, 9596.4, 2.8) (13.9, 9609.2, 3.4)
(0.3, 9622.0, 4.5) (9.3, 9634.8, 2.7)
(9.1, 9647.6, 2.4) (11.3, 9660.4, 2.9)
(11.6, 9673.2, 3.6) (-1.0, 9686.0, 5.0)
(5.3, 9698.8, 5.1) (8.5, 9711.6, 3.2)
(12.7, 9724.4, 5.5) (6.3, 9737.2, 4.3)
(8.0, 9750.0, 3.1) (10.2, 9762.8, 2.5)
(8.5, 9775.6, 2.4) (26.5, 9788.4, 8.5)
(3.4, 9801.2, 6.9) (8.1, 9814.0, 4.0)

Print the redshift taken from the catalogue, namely 1.123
